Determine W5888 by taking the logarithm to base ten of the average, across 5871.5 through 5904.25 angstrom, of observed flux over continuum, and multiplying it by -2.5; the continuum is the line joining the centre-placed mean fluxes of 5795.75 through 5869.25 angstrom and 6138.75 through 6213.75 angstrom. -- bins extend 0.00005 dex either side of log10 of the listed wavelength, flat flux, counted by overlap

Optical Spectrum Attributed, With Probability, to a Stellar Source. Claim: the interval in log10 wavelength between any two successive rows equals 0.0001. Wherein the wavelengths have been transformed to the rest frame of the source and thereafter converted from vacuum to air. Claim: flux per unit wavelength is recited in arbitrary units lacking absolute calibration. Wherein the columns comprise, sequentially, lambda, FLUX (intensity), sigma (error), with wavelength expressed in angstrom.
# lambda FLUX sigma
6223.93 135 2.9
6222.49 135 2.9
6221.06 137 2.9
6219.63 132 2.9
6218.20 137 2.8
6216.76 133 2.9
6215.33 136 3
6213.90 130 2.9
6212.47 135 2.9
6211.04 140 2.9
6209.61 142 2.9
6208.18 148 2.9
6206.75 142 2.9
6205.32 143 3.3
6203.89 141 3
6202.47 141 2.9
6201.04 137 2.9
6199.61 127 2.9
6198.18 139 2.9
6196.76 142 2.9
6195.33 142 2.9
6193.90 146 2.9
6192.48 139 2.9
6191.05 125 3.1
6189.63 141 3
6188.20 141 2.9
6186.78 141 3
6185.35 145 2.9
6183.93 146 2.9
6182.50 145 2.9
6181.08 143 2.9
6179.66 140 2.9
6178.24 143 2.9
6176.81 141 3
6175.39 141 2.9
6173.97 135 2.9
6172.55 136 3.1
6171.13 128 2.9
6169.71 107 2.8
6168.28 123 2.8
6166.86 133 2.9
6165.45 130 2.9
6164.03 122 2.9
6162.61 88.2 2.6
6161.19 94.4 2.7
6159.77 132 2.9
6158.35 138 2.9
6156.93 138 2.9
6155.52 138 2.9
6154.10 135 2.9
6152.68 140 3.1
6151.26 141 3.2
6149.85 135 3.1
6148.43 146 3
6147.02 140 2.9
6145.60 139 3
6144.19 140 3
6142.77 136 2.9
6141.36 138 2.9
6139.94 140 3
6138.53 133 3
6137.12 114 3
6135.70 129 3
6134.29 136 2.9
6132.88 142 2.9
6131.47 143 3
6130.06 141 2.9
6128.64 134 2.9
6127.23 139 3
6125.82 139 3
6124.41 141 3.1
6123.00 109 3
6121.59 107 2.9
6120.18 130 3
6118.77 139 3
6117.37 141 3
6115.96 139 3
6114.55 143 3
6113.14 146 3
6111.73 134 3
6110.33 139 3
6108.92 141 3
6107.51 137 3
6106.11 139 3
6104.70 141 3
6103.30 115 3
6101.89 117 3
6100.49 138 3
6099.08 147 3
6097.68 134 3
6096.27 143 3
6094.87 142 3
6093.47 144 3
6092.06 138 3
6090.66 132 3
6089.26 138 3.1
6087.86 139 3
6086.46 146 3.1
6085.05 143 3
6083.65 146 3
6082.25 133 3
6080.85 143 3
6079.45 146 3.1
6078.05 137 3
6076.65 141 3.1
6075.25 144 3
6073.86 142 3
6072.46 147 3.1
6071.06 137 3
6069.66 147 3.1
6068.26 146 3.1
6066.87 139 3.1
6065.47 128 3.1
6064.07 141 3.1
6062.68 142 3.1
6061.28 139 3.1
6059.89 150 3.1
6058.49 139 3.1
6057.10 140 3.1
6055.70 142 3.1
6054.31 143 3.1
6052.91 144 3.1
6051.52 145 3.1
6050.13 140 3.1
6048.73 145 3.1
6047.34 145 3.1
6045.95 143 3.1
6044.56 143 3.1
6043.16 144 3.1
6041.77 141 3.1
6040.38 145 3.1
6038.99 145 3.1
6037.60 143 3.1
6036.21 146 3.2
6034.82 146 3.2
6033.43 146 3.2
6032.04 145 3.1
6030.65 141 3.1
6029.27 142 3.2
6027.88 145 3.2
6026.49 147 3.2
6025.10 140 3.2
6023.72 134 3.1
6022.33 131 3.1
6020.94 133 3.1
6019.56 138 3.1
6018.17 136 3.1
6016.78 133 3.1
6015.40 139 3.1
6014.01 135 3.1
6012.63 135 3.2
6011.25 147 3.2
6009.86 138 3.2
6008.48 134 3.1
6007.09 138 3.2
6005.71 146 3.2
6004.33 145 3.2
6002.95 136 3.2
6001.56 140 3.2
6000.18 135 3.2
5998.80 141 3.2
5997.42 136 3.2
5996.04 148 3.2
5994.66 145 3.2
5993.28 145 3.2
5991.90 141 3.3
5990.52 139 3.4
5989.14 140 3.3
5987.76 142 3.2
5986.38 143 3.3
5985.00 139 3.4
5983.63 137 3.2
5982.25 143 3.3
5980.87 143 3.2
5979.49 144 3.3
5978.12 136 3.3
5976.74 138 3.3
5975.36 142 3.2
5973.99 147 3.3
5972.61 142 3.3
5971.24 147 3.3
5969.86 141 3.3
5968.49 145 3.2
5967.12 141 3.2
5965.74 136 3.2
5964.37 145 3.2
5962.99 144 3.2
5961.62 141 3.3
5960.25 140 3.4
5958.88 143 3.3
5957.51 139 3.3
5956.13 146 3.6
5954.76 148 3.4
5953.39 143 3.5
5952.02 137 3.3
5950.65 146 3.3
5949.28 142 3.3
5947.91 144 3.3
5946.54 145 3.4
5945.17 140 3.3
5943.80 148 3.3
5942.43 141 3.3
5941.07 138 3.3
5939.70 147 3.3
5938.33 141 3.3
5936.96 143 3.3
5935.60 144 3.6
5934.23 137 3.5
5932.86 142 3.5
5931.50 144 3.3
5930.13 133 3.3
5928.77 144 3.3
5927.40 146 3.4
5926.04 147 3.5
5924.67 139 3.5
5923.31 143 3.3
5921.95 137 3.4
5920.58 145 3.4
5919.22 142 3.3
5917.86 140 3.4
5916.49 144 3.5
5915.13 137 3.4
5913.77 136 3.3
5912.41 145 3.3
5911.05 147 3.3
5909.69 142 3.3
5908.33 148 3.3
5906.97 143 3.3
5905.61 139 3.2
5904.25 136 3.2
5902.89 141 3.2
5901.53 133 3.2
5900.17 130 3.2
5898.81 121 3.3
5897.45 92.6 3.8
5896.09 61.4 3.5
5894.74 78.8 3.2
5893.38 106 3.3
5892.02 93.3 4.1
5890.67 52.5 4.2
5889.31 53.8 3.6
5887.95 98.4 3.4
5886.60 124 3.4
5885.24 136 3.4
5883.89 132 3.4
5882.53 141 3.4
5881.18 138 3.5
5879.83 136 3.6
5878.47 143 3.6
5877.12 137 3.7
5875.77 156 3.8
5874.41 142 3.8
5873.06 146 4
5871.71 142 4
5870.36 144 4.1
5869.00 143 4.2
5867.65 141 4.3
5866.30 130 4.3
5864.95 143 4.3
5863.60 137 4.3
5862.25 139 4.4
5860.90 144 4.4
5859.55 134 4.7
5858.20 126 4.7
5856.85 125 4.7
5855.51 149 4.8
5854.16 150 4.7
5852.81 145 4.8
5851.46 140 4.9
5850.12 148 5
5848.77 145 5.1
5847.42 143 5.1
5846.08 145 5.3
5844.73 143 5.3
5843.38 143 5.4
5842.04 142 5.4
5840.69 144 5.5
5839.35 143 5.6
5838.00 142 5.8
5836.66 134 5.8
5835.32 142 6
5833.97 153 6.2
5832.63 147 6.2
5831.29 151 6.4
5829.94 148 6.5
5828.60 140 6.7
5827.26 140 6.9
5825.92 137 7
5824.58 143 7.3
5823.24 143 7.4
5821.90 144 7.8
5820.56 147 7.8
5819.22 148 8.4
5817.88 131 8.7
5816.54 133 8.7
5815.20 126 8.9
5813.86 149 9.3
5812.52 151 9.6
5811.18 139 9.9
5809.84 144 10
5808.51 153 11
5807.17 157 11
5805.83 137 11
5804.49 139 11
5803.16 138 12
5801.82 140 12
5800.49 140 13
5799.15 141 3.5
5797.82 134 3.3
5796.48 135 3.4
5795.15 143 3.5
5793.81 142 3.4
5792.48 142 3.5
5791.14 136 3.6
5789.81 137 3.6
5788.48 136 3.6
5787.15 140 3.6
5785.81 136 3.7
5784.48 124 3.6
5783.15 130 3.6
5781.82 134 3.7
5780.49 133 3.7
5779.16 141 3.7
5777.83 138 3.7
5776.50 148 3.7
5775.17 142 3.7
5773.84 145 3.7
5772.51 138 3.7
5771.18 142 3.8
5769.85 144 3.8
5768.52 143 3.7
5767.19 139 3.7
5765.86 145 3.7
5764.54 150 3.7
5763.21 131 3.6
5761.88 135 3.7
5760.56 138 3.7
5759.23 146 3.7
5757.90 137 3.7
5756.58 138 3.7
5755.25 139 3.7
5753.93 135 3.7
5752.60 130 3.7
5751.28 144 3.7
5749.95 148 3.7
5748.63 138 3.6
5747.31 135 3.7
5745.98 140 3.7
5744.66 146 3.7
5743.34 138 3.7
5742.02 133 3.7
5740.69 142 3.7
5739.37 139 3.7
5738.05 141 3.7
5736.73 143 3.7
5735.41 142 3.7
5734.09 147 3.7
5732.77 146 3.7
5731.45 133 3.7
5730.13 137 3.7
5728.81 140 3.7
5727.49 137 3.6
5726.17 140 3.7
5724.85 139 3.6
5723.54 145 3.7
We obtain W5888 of 0.19 mag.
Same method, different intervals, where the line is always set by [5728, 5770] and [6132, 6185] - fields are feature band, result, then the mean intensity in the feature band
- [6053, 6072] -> -0.05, 141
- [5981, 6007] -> -0.04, 141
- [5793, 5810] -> -0.02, 142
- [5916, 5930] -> -0.04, 142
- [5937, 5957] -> -0.05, 143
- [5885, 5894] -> 0.43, 92.7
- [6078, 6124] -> -0.02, 137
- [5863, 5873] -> -0.02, 140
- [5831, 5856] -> -0.05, 145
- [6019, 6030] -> -0.03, 139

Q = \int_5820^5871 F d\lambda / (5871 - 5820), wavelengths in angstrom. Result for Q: 142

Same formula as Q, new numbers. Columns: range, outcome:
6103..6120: 138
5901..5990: 142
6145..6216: 136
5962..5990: 142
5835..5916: 132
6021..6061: 143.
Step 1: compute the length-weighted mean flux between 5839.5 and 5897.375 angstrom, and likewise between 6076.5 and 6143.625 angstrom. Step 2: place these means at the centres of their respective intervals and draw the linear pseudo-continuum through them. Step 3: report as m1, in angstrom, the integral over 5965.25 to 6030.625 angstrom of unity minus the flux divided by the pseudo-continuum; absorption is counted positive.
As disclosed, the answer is -3.4 angstrom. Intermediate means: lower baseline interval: 130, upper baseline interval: 136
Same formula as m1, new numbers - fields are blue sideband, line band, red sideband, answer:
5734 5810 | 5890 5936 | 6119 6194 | 2.62 angstrom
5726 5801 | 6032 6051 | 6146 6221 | -1.01 angstrom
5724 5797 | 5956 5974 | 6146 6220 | -0.64 angstrom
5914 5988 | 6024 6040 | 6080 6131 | -0.55 angstrom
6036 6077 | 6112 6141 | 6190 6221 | 1.26 angstrom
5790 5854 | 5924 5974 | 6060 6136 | -0.78 angstrom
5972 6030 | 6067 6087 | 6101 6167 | -0.97 angstrom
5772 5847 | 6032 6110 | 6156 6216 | -2.33 angstrom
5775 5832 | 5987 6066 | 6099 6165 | -3.18 angstrom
